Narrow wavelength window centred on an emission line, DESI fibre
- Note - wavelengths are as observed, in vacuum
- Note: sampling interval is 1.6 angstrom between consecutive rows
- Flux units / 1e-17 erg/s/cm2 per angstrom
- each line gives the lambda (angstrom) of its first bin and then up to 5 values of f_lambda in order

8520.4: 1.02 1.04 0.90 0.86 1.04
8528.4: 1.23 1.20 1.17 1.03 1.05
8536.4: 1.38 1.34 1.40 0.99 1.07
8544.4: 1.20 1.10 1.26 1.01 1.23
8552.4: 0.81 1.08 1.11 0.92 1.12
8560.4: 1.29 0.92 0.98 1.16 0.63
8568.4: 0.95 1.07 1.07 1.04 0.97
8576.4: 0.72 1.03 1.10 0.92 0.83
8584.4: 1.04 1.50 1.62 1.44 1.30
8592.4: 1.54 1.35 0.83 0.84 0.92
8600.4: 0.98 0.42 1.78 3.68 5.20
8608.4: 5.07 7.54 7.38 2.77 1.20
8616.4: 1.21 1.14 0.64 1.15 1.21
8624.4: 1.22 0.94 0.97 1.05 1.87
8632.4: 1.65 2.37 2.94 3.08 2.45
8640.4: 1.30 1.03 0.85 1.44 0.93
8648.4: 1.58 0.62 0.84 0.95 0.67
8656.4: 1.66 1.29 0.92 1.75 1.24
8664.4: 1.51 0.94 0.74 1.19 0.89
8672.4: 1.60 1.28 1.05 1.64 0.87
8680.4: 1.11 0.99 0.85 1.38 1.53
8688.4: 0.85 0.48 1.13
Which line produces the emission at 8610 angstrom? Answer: H-alpha 6563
